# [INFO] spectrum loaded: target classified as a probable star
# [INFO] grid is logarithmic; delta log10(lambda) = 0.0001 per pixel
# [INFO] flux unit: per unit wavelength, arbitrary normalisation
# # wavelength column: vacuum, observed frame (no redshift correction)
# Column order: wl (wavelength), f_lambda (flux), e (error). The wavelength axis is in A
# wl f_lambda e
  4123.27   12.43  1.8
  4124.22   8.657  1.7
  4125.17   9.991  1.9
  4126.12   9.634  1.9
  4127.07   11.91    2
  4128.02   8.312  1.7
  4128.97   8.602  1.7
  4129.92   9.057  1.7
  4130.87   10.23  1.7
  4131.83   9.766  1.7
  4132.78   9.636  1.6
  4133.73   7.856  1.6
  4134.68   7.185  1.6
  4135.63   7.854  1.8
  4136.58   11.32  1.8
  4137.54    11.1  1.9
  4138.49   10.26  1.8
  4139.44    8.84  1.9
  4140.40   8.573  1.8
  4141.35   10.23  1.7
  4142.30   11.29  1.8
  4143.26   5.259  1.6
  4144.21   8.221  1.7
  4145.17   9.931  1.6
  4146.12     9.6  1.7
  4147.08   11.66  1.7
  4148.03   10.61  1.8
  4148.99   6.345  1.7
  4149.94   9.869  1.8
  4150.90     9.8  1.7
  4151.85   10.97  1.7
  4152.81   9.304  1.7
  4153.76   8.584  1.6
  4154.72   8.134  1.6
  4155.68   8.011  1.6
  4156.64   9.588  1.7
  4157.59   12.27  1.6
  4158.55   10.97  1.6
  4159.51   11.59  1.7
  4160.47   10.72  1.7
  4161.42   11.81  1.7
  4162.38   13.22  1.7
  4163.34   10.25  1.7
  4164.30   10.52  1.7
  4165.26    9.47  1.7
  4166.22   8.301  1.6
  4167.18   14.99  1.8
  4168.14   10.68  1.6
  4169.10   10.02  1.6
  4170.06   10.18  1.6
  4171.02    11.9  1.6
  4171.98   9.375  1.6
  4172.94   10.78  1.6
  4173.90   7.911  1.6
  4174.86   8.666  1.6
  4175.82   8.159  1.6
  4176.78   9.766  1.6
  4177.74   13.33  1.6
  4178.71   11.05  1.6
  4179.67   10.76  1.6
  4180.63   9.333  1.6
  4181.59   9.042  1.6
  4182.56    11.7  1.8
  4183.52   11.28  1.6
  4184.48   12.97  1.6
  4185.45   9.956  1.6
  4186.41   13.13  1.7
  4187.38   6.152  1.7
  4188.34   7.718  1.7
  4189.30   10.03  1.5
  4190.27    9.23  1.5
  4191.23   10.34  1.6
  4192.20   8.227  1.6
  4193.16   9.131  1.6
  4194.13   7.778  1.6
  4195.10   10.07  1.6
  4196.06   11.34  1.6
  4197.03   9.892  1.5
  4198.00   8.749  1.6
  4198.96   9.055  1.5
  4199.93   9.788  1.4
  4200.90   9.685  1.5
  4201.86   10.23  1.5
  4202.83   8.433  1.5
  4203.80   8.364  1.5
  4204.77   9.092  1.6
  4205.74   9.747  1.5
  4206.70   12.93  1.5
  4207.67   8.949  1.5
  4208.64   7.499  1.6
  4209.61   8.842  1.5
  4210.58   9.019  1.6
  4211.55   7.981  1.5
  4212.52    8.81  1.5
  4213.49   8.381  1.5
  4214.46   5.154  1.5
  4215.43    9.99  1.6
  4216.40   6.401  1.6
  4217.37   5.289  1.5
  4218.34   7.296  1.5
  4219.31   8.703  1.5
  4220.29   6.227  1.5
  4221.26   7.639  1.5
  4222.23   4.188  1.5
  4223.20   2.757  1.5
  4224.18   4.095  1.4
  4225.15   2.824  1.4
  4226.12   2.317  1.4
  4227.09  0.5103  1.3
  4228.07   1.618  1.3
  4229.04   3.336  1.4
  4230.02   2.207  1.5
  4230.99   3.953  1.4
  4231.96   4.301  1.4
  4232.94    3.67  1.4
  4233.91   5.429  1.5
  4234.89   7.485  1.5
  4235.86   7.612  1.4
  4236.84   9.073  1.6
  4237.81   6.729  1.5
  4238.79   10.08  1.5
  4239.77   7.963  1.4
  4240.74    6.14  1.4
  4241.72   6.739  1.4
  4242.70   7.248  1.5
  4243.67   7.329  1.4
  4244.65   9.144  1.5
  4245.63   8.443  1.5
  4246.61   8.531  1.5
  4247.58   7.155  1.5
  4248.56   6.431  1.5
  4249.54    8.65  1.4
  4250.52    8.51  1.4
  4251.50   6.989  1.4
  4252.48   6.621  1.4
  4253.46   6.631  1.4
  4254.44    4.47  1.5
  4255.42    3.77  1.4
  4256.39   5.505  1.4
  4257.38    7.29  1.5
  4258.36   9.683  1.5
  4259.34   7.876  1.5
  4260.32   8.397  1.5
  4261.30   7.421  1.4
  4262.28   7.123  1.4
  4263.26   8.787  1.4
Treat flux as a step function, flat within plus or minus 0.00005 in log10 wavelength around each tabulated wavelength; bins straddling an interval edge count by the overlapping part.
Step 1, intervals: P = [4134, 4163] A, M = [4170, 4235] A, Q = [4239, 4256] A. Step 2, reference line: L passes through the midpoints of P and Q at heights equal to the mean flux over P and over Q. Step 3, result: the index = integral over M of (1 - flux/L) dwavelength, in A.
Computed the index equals 2.9 A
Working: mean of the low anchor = 9.76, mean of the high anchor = 7.14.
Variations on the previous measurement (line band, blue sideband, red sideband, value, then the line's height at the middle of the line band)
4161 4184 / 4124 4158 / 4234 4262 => -4.45 A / 8.81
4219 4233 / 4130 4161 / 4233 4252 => 7.23 A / 7.91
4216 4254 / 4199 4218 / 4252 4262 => 7.42 A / 7.63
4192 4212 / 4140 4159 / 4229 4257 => -3.65 A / 7.86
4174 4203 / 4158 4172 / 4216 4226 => -4.15 A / 8.65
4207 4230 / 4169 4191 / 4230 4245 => 5.76 A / 7.82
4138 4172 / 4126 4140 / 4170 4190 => -0.97 A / 9.76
